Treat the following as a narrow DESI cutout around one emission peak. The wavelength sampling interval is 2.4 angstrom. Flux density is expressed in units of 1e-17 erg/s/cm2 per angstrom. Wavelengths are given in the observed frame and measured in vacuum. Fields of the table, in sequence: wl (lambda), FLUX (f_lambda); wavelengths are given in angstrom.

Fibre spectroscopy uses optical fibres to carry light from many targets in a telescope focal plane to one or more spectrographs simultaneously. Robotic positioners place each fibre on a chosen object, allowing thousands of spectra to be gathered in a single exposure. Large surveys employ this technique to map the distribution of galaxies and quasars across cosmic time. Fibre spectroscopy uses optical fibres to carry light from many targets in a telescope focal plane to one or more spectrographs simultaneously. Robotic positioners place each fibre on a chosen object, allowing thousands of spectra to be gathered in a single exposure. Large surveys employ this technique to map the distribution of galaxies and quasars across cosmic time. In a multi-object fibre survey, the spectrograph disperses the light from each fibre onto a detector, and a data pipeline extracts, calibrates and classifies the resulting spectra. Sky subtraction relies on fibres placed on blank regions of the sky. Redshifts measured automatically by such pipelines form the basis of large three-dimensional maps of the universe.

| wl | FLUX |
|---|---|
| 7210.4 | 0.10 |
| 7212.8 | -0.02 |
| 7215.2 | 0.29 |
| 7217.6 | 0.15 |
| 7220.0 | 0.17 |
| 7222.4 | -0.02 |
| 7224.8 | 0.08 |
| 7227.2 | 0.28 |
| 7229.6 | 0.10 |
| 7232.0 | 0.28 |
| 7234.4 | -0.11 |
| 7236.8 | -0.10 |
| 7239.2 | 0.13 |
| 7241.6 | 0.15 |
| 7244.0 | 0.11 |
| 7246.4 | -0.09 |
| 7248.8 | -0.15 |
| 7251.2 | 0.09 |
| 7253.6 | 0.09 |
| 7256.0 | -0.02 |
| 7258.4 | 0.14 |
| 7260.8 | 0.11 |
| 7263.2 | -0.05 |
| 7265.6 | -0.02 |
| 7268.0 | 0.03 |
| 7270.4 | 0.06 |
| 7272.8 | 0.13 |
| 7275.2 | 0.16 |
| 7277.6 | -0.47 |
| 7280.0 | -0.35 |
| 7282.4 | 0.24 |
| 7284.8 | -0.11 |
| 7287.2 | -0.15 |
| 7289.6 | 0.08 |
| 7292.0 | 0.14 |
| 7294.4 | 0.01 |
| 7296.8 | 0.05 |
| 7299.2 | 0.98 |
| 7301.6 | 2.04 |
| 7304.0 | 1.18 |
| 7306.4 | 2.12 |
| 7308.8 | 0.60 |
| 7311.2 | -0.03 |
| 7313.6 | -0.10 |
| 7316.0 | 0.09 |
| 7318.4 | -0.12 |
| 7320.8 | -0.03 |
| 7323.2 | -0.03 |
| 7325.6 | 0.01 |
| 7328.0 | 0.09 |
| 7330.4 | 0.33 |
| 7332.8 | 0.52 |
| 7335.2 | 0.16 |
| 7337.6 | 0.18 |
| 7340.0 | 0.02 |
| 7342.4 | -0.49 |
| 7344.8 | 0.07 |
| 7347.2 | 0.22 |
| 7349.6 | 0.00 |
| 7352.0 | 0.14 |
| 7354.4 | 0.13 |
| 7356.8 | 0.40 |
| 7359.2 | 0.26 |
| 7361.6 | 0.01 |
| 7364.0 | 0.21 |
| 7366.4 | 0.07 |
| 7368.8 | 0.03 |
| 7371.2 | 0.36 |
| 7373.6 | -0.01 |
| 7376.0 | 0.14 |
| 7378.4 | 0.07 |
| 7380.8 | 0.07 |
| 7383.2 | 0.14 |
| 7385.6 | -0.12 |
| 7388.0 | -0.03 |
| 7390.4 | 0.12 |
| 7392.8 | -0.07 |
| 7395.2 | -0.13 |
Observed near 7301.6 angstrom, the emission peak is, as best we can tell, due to [O II]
